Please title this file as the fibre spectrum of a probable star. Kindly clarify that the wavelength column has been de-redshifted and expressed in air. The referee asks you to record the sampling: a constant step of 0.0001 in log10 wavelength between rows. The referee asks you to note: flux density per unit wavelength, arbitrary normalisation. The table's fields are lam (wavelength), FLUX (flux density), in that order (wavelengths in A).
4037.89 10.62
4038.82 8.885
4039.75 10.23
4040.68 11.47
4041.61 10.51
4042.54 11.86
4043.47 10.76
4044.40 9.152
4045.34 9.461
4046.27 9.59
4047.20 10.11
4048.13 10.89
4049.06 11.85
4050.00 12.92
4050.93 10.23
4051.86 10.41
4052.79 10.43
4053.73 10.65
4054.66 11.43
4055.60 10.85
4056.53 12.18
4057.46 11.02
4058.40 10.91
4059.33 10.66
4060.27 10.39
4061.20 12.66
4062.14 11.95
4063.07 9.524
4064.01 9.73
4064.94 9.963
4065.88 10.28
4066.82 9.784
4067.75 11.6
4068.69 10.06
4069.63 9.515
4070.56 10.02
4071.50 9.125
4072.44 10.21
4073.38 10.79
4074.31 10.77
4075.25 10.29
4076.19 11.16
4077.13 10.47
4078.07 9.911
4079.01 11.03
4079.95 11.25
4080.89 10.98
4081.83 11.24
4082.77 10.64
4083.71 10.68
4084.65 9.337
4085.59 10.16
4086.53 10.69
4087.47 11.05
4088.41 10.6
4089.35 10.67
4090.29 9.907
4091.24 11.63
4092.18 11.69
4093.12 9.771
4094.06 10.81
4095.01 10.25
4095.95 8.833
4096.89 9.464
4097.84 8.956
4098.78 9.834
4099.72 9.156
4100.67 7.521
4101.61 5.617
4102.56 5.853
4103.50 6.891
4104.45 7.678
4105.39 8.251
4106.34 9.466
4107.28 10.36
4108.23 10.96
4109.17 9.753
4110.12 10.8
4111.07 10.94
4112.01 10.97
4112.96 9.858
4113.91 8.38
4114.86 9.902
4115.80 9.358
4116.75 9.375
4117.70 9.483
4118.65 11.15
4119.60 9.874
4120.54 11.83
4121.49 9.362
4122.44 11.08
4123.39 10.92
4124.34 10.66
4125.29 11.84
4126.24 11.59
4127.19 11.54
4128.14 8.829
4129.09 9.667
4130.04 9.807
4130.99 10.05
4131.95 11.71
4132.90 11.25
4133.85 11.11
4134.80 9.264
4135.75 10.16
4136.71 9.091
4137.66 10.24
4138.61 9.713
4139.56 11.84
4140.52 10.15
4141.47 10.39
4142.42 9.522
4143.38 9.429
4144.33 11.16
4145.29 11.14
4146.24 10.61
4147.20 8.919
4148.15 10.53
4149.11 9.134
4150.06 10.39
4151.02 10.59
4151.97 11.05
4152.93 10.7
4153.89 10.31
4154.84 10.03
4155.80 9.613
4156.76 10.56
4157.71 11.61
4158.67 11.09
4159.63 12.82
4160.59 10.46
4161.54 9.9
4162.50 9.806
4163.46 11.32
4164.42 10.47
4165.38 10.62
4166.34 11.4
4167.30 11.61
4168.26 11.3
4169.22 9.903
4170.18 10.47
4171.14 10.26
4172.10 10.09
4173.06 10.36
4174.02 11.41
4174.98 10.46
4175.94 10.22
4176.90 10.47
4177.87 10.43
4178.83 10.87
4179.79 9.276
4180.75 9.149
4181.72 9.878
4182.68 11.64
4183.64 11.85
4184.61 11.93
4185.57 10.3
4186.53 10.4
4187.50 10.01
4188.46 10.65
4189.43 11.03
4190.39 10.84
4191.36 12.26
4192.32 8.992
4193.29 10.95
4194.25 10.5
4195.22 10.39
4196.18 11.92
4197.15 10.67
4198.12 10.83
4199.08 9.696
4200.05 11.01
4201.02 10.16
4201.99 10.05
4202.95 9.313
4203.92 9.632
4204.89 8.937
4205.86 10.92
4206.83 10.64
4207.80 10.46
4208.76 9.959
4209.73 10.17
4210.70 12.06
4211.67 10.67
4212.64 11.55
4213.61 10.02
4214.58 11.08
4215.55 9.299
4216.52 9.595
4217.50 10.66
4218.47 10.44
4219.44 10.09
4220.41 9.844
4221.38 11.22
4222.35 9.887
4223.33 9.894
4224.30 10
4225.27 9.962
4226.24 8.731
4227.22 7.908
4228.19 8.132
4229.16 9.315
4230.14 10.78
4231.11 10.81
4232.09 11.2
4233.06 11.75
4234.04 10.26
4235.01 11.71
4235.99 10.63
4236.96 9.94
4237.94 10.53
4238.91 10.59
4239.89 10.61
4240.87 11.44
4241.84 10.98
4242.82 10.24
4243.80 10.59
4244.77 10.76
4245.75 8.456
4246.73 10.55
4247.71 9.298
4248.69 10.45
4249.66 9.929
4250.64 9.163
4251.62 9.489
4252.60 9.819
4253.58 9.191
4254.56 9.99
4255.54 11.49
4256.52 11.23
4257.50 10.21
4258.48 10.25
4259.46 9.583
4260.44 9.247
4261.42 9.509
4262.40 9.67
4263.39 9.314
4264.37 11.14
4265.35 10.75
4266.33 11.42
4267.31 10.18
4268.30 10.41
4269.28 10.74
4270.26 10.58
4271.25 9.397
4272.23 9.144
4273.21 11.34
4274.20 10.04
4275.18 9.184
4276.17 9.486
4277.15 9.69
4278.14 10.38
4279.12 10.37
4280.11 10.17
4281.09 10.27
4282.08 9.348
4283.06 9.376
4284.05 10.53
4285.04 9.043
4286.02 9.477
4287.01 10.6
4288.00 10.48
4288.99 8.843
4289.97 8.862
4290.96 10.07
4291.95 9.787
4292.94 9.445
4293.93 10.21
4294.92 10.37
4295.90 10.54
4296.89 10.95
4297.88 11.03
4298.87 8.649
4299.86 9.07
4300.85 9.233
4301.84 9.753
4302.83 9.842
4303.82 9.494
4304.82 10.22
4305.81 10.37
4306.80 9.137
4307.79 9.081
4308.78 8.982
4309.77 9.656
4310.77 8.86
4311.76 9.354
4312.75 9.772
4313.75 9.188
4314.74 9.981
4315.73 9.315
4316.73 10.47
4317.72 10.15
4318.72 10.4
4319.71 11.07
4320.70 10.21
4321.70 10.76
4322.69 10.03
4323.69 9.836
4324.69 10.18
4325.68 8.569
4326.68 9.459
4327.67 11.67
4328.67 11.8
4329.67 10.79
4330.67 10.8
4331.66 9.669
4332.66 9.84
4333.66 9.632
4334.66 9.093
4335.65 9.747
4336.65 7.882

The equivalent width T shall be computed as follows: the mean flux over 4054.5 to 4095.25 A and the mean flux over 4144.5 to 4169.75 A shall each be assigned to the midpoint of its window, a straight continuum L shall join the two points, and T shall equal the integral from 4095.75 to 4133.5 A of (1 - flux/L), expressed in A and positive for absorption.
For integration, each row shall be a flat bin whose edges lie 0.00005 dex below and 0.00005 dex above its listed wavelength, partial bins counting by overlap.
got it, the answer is 3.1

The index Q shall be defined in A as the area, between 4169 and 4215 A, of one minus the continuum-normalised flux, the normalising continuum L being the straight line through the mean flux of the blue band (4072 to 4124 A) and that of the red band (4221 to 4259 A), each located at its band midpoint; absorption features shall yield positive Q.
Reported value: -1.86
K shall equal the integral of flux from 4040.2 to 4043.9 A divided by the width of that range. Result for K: 11.2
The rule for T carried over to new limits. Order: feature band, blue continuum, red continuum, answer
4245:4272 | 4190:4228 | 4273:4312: -0.20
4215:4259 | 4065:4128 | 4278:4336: -0.94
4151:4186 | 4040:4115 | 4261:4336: -1.90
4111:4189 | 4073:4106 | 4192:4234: -3.36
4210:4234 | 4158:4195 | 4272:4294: 0.25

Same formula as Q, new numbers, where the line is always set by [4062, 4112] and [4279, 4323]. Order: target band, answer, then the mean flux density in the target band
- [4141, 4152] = -0.3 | 10.2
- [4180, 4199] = -1.5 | 10.7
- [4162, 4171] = -0.8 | 10.7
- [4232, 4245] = -1.2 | 10.8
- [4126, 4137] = -0.4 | 10.3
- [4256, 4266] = -0.3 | 10.1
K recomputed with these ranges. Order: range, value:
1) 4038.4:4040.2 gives 9.57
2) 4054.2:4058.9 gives 11.3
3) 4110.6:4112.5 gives 11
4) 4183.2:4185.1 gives 11.9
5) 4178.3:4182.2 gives 9.81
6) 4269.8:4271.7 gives 9.96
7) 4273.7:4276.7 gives 9.57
